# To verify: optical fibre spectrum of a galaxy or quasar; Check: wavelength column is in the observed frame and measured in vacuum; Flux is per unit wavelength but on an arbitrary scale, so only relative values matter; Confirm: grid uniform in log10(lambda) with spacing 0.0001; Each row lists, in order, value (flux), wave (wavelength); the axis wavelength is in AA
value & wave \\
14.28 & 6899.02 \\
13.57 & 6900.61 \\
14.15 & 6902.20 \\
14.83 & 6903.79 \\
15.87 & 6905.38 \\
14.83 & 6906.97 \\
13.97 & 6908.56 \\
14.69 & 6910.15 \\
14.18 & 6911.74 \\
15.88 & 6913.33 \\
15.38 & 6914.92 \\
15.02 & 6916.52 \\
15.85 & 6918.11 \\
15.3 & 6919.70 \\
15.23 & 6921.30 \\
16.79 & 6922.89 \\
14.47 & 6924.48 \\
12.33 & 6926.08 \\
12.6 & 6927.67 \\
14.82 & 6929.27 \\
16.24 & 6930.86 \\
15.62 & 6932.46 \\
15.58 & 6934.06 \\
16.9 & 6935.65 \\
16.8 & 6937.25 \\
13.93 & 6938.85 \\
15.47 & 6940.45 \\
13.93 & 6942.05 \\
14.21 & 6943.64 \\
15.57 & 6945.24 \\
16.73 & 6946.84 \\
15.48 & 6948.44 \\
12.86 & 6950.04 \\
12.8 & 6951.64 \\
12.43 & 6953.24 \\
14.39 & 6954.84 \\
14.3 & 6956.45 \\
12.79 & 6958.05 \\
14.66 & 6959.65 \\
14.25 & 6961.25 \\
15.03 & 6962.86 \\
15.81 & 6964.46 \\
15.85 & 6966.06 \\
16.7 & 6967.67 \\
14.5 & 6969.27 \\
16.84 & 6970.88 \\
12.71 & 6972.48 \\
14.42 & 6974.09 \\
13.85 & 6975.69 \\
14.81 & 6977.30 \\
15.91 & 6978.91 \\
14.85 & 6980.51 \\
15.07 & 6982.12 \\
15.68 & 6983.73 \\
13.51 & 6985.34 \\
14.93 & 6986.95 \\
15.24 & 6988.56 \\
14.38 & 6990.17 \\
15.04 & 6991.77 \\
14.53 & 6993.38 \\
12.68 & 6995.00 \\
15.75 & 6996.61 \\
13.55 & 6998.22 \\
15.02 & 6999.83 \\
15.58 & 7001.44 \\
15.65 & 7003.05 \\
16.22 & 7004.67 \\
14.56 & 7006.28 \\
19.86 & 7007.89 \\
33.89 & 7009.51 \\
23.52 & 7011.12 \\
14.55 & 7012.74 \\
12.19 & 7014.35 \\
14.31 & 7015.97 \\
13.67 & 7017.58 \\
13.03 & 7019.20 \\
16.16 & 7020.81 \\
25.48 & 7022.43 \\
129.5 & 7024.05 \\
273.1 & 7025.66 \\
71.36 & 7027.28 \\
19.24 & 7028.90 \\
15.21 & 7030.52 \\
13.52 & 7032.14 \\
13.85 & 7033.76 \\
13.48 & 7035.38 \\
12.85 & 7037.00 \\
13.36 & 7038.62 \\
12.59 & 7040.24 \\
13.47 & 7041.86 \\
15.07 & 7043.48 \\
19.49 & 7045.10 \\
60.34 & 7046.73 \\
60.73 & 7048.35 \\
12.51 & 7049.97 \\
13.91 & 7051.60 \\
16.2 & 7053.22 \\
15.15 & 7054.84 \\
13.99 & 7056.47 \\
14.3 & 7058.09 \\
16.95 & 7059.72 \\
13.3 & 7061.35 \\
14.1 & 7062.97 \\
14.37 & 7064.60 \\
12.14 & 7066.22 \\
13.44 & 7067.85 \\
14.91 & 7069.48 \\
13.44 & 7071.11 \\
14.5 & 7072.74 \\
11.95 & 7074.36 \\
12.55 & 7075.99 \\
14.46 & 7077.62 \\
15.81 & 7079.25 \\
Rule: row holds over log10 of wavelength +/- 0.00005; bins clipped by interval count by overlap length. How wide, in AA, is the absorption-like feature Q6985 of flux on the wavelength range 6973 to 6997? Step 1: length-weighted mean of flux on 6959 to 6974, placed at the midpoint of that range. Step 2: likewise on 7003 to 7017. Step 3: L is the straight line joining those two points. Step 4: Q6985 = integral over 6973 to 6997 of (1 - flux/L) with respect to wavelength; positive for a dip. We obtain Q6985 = 2.6 AA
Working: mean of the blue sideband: 15.1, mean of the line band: 14.7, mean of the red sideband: 18.4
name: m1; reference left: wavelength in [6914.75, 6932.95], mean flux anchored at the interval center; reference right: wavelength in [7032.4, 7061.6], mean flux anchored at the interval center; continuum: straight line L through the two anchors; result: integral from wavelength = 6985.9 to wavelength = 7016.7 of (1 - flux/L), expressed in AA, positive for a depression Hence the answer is 2.5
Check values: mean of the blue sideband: 14.9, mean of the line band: 16.4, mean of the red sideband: 19.5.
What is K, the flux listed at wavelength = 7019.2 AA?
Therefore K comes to 13.03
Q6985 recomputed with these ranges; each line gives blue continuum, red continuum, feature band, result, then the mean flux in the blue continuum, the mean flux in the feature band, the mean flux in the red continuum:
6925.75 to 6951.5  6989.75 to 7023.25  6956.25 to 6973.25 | 0.8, 14.9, 14.9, 16.7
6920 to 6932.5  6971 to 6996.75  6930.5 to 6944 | -0.7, 14.7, 15.4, 14.6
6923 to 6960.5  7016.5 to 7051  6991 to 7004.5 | 6.8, 14.6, 14.8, 39.5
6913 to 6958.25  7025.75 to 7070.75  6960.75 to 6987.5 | 4.4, 14.8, 15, 24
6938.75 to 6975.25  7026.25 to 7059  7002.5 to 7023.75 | 0.0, 14.6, 20.6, 23.7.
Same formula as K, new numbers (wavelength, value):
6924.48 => 14.47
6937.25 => 16.8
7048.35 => 60.73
